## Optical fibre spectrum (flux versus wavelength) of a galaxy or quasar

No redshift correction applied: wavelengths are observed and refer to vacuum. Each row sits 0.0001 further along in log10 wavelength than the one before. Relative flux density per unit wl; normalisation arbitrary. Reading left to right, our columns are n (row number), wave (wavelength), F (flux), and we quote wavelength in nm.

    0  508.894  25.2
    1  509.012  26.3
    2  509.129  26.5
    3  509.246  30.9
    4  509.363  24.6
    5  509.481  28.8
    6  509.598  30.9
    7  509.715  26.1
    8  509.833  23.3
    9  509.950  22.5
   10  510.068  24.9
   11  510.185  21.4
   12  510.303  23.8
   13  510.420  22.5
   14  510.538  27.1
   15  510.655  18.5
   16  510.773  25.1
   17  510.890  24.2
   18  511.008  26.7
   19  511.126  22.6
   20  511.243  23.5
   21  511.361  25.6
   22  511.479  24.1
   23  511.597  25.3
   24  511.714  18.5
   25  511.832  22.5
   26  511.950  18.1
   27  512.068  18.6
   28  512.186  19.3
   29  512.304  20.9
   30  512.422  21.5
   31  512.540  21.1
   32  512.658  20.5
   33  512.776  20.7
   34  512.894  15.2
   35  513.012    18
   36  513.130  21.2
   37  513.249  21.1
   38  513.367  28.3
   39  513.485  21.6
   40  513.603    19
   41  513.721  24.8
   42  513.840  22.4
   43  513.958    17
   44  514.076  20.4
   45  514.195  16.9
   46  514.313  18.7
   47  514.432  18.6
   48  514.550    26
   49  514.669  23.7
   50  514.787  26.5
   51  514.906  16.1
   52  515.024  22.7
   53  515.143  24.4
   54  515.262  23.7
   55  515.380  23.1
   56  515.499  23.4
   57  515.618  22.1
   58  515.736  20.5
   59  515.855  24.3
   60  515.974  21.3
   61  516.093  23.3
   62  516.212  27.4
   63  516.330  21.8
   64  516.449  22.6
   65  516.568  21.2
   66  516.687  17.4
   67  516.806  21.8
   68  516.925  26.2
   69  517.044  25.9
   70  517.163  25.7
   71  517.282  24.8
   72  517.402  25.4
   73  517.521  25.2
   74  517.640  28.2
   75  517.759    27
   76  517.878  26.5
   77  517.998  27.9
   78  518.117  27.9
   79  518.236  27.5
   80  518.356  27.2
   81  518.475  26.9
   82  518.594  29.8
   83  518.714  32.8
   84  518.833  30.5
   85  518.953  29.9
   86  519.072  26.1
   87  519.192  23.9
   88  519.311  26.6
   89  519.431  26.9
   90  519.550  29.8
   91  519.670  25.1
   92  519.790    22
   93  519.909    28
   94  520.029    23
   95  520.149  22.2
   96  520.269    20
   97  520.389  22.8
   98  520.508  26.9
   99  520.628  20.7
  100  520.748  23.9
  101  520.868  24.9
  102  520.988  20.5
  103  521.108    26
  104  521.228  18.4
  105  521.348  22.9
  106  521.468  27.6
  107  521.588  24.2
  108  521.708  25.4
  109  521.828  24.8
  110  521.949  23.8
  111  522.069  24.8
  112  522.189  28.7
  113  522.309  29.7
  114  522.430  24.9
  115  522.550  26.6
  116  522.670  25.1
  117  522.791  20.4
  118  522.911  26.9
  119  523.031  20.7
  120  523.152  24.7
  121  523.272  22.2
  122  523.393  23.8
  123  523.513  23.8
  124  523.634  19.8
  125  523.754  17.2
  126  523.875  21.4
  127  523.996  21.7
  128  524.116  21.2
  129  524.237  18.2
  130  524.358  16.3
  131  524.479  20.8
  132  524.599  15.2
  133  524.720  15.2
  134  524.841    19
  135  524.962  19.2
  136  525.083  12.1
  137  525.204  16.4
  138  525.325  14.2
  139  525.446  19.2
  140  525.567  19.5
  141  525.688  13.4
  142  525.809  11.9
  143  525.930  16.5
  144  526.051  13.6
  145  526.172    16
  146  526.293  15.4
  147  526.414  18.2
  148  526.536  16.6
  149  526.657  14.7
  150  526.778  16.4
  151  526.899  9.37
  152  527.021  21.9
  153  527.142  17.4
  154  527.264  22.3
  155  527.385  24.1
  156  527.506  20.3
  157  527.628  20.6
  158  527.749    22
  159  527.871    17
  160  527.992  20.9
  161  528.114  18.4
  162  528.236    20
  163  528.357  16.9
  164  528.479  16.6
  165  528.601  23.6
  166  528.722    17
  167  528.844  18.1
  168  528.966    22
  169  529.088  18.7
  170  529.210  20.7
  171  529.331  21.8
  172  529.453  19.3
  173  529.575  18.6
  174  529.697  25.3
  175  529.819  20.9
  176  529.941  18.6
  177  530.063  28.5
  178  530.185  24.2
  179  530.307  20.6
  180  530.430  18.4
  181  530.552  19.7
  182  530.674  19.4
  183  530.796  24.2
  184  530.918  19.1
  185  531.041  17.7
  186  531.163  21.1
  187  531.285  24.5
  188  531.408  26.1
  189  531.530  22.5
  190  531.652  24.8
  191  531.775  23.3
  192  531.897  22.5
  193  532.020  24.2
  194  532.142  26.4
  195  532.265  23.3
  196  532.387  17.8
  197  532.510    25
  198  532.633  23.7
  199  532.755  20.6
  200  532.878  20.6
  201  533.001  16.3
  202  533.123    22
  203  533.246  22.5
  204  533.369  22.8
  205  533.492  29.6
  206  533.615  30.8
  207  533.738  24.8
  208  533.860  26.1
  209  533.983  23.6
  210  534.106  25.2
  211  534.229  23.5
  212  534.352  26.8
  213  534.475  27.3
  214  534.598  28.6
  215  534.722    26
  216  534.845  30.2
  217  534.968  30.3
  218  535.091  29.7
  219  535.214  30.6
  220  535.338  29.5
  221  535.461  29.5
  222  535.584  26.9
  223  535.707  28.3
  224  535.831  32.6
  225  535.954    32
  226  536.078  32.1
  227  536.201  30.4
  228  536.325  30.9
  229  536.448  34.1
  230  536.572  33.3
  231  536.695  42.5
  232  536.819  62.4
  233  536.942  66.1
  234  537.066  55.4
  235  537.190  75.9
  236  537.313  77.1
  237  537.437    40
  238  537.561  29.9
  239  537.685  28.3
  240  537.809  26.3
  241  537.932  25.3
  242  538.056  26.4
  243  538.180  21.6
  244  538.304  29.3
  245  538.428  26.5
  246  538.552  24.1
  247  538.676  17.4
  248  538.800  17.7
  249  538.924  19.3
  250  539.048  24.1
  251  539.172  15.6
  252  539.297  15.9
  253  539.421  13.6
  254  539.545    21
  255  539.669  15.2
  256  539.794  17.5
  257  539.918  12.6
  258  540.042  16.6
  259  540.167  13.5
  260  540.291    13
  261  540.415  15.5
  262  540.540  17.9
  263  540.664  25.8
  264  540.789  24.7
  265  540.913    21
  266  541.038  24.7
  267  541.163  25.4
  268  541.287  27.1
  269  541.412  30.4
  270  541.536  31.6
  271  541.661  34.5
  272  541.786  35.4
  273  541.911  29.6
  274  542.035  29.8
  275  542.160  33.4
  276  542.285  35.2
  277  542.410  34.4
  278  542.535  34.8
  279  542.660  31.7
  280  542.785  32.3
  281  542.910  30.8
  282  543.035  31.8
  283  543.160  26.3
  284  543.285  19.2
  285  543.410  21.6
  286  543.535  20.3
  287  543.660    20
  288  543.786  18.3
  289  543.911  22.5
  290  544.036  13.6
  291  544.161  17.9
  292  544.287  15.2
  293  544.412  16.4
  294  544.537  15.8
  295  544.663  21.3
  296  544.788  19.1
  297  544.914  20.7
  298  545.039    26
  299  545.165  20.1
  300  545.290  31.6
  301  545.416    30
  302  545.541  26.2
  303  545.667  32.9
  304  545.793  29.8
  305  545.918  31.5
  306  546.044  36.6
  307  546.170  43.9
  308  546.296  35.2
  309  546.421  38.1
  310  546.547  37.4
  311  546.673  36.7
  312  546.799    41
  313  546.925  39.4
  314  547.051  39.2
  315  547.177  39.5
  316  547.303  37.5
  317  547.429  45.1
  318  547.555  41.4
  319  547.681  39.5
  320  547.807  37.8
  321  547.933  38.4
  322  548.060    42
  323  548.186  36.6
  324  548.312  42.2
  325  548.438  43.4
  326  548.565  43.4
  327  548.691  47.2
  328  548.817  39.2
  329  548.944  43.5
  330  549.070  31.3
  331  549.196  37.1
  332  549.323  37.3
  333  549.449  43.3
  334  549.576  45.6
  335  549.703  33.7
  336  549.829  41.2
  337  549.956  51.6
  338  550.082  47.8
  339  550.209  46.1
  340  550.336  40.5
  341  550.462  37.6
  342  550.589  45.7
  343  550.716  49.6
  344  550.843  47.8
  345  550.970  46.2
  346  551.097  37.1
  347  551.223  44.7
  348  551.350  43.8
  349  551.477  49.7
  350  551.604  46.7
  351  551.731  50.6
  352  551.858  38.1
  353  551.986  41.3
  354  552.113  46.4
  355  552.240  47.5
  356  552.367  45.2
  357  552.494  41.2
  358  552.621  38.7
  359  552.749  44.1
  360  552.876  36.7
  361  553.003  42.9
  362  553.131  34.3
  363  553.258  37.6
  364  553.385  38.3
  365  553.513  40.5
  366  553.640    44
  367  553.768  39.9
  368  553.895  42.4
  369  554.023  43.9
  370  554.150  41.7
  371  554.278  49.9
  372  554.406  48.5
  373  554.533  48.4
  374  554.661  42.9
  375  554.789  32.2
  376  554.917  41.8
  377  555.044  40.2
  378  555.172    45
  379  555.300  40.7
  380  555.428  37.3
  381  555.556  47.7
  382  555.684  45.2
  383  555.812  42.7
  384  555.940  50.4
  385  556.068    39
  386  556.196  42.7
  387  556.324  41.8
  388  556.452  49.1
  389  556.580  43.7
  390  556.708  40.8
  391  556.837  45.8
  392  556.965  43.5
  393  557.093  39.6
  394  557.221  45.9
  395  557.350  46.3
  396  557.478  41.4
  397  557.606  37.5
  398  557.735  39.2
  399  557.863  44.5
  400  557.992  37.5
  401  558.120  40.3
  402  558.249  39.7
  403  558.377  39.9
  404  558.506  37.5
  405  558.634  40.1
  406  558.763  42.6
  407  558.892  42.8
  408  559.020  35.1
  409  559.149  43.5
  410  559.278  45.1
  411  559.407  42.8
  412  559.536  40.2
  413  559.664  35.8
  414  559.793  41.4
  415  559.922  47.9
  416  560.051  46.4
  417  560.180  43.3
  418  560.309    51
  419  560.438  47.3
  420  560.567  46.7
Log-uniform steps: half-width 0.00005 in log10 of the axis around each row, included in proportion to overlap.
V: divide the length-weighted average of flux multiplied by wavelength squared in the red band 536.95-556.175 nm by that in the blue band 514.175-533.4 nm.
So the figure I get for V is 1.7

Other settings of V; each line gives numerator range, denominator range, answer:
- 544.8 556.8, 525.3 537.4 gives 1.73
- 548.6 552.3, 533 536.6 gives 1.64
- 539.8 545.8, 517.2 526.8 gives 1.17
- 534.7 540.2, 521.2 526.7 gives 1.58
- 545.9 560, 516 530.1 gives 2.13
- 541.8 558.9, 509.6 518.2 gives 1.91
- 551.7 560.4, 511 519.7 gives 2.10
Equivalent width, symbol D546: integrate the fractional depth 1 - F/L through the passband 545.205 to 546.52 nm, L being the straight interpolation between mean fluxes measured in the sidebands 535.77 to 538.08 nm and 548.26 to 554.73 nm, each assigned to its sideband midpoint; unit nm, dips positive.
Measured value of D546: 0.28 nm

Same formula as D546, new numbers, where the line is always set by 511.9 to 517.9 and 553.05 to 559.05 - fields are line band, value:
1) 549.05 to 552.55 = -0.36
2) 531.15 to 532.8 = 0.38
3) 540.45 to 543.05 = 0.42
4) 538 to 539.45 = 0.54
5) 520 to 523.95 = 0.31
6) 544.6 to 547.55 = 0.32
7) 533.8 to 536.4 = 0.27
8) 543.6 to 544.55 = 0.49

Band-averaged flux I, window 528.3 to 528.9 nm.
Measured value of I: 18.4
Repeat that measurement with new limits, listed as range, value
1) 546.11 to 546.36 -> 39.6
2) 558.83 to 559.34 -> 41.6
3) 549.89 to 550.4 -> 46.5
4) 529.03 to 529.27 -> 19.7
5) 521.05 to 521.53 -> 23.7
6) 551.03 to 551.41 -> 42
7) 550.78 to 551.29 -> 44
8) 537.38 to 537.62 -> 34.9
